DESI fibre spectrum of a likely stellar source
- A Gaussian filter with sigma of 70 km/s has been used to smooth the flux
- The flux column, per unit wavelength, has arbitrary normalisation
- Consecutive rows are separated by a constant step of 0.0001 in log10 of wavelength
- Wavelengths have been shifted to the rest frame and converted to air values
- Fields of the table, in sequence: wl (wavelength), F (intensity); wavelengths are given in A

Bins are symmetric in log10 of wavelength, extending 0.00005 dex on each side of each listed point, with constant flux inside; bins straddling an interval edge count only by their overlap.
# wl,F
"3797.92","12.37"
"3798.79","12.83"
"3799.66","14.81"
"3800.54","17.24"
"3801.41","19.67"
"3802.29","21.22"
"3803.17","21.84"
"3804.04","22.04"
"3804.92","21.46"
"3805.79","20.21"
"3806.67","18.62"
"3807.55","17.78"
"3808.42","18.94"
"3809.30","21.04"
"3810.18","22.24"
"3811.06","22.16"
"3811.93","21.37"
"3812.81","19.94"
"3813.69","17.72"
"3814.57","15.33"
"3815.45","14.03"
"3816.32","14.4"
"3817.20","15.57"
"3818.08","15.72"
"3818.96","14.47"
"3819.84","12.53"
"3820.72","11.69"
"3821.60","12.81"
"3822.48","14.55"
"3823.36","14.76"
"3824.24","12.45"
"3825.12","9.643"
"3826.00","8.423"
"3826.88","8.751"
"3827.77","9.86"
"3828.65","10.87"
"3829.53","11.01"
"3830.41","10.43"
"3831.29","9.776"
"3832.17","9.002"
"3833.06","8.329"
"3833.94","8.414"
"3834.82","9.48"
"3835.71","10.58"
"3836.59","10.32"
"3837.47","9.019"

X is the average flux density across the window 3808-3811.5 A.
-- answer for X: 21.1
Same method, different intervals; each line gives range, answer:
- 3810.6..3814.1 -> 20.3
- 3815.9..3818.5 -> 15.2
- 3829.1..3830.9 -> 10.7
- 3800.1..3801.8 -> 18.5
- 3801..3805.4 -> 21.2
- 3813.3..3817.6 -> 15.4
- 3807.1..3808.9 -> 18.4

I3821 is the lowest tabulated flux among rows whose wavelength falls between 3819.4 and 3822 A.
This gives 11.69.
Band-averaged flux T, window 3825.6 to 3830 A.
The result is 9.79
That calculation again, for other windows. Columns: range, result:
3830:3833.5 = 9.37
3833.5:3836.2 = 9.51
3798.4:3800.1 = 13.9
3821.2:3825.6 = 12.8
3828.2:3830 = 11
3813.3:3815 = 16.5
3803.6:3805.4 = 21.8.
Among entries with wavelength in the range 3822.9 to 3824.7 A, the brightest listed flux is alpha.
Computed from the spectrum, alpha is 14.76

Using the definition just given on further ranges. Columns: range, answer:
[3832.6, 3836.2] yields 10.58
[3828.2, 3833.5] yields 11.01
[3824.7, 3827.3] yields 9.643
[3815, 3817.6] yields 15.57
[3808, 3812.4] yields 22.24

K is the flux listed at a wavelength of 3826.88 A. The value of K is 8.751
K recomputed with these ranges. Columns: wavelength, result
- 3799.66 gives 14.81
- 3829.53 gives 11.01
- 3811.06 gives 22.16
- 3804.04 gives 22.04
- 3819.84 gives 12.53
